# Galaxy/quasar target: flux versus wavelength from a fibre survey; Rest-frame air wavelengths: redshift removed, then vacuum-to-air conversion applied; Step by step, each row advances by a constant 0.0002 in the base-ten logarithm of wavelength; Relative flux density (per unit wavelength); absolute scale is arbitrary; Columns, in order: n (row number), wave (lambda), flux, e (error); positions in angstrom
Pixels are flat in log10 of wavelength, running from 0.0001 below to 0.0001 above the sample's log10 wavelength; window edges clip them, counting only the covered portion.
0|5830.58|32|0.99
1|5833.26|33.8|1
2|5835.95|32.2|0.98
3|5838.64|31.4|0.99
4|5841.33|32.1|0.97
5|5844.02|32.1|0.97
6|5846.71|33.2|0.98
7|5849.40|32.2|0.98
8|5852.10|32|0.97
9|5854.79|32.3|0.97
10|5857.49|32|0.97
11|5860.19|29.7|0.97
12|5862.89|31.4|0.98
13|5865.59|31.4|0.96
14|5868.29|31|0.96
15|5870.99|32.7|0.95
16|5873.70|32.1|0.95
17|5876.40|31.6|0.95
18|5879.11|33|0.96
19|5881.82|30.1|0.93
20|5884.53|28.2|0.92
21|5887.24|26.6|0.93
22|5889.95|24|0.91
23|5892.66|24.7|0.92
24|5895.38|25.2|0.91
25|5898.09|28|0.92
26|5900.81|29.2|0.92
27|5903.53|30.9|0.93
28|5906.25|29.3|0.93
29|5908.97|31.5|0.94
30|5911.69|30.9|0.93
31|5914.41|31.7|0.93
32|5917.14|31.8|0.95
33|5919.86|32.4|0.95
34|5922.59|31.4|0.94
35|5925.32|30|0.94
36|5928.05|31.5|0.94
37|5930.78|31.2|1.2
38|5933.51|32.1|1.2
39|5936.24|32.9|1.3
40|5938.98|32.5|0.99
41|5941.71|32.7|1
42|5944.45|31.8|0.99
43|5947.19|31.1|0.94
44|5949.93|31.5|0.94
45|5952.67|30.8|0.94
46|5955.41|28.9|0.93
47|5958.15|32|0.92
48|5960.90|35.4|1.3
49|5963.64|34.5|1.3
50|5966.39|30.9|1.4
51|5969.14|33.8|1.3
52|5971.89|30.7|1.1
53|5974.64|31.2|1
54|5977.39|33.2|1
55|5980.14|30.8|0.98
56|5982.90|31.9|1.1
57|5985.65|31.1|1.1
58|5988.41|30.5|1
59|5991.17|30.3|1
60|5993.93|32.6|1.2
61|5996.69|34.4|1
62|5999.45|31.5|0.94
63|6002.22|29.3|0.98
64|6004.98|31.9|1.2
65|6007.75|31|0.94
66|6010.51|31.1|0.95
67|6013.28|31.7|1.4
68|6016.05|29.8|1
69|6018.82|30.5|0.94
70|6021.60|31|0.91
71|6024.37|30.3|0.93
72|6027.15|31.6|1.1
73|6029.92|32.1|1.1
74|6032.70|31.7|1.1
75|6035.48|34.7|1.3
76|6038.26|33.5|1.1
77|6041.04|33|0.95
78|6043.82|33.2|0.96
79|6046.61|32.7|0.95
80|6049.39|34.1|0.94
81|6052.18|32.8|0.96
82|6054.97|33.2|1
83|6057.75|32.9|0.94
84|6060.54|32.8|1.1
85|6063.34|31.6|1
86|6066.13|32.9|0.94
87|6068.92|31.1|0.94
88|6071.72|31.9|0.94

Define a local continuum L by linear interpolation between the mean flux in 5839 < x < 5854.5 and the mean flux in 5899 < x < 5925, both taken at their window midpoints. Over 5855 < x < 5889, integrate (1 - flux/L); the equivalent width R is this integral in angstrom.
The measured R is 1.0 angstrom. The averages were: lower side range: 32.3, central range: 30.8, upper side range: 30.9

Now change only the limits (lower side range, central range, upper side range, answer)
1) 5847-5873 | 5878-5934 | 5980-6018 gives 3.39 angstrom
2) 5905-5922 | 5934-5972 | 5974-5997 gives -0.79 angstrom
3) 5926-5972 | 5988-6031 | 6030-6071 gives 1.68 angstrom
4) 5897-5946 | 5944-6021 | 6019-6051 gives 0.76 angstrom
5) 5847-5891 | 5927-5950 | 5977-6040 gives -0.59 angstrom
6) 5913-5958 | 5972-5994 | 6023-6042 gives 0.43 angstrom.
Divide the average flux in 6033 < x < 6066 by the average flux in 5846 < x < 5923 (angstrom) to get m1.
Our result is 1.09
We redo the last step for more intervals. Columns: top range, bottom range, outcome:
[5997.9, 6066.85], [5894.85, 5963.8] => 1.03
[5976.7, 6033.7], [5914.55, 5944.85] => 0.98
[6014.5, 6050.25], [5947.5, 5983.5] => 1.01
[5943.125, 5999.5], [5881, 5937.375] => 1.07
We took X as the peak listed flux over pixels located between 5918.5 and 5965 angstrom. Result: 35.4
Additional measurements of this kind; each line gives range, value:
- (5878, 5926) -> 33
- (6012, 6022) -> 31.7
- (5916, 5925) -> 32.4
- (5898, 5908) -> 30.9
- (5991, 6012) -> 34.4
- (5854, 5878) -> 32.7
